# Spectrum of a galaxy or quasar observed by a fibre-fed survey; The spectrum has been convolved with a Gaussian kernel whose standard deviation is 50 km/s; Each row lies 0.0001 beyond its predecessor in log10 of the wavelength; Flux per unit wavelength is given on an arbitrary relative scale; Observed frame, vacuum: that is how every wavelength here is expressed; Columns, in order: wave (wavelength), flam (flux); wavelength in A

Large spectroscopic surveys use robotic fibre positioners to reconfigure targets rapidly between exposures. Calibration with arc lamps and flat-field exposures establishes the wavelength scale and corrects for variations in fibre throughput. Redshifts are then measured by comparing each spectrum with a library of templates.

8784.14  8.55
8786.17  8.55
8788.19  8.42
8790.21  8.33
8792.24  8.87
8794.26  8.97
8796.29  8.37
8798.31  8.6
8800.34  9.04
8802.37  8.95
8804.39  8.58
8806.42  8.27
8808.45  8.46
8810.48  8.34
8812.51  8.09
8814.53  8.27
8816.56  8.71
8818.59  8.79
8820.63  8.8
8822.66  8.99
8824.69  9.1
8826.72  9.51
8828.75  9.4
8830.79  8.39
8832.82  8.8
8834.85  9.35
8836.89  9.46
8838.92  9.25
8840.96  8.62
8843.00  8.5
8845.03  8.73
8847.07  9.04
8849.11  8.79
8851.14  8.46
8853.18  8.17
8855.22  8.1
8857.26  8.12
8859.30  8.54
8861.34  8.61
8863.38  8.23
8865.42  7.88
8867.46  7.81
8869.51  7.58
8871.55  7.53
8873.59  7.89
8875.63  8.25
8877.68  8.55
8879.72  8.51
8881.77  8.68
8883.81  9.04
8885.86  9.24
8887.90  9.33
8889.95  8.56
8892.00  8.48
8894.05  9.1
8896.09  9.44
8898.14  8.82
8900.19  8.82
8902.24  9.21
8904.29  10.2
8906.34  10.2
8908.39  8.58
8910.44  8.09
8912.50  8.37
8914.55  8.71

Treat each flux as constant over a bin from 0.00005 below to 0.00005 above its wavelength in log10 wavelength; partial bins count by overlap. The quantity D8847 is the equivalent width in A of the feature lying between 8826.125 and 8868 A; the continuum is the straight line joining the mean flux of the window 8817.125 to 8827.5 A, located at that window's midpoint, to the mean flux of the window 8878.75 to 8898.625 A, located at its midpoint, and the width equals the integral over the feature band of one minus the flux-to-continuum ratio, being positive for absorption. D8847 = 1.5 A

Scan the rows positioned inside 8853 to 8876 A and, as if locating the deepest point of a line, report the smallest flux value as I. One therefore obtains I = 7.53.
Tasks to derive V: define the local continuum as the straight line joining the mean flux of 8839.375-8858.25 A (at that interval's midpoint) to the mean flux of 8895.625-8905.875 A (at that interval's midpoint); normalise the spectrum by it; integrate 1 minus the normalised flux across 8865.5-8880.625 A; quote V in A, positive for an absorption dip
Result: 1.5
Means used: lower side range 8.52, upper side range 9.34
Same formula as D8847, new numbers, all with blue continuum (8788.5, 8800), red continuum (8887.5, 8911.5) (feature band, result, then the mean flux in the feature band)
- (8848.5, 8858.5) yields 0.63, 8.32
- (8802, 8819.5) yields 0.46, 8.48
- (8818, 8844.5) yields -0.63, 8.99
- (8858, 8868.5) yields 0.83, 8.21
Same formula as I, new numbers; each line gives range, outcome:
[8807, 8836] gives 8.09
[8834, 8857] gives 8.1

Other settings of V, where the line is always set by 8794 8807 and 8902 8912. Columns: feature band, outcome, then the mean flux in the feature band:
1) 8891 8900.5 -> 0.22 A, 8.94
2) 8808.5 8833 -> 0.08 A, 8.75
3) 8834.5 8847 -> -0.13 A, 8.97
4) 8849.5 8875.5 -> 2.56 A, 8.1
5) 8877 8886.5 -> 0.30 A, 8.8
